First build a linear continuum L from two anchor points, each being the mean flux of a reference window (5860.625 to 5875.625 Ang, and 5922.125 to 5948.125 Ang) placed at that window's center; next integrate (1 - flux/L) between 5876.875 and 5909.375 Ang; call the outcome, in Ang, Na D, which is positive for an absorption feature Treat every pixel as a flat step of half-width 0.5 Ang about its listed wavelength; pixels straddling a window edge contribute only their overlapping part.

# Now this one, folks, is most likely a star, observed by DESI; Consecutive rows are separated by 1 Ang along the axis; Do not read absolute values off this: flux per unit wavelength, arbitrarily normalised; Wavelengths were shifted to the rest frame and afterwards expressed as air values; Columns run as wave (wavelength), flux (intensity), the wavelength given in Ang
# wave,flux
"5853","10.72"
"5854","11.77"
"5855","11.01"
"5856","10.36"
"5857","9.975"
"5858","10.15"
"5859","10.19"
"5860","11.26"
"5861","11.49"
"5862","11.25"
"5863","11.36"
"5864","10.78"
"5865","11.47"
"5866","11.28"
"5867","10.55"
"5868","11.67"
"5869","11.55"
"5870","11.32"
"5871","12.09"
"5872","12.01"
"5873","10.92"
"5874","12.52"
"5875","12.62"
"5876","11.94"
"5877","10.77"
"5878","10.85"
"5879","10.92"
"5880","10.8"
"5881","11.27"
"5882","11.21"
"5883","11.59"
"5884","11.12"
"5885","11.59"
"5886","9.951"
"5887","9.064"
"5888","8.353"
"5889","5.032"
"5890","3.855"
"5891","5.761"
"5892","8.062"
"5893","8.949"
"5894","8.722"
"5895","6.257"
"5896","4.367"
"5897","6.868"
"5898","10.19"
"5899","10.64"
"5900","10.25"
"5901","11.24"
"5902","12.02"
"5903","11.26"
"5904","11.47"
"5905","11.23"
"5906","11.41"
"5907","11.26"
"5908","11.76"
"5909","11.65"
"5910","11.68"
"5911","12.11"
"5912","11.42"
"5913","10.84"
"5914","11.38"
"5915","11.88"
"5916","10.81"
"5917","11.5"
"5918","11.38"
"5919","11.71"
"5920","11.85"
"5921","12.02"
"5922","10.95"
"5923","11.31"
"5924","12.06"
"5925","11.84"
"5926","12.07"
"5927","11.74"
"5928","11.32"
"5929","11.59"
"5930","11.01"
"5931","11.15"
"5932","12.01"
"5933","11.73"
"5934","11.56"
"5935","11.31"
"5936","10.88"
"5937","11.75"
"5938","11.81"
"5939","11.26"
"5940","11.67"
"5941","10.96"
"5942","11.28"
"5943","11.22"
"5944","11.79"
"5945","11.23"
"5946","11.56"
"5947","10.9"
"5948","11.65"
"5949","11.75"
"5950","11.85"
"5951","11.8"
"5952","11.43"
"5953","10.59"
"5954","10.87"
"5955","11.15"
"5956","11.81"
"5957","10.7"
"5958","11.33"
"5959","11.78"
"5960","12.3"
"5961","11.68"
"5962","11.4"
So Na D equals 5.2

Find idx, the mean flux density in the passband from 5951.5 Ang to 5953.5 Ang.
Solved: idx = 11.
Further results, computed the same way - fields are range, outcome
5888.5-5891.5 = 4.88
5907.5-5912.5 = 11.7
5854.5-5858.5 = 10.4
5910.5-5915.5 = 11.5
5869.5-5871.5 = 11.7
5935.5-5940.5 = 11.5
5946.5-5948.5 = 11.3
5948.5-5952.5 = 11.7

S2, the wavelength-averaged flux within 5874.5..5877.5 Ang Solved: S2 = 11.8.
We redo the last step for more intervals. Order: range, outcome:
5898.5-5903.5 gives 11.1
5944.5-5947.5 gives 11.2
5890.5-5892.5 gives 6.91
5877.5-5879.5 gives 10.9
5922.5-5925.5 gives 11.7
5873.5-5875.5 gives 12.6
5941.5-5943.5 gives 11.2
